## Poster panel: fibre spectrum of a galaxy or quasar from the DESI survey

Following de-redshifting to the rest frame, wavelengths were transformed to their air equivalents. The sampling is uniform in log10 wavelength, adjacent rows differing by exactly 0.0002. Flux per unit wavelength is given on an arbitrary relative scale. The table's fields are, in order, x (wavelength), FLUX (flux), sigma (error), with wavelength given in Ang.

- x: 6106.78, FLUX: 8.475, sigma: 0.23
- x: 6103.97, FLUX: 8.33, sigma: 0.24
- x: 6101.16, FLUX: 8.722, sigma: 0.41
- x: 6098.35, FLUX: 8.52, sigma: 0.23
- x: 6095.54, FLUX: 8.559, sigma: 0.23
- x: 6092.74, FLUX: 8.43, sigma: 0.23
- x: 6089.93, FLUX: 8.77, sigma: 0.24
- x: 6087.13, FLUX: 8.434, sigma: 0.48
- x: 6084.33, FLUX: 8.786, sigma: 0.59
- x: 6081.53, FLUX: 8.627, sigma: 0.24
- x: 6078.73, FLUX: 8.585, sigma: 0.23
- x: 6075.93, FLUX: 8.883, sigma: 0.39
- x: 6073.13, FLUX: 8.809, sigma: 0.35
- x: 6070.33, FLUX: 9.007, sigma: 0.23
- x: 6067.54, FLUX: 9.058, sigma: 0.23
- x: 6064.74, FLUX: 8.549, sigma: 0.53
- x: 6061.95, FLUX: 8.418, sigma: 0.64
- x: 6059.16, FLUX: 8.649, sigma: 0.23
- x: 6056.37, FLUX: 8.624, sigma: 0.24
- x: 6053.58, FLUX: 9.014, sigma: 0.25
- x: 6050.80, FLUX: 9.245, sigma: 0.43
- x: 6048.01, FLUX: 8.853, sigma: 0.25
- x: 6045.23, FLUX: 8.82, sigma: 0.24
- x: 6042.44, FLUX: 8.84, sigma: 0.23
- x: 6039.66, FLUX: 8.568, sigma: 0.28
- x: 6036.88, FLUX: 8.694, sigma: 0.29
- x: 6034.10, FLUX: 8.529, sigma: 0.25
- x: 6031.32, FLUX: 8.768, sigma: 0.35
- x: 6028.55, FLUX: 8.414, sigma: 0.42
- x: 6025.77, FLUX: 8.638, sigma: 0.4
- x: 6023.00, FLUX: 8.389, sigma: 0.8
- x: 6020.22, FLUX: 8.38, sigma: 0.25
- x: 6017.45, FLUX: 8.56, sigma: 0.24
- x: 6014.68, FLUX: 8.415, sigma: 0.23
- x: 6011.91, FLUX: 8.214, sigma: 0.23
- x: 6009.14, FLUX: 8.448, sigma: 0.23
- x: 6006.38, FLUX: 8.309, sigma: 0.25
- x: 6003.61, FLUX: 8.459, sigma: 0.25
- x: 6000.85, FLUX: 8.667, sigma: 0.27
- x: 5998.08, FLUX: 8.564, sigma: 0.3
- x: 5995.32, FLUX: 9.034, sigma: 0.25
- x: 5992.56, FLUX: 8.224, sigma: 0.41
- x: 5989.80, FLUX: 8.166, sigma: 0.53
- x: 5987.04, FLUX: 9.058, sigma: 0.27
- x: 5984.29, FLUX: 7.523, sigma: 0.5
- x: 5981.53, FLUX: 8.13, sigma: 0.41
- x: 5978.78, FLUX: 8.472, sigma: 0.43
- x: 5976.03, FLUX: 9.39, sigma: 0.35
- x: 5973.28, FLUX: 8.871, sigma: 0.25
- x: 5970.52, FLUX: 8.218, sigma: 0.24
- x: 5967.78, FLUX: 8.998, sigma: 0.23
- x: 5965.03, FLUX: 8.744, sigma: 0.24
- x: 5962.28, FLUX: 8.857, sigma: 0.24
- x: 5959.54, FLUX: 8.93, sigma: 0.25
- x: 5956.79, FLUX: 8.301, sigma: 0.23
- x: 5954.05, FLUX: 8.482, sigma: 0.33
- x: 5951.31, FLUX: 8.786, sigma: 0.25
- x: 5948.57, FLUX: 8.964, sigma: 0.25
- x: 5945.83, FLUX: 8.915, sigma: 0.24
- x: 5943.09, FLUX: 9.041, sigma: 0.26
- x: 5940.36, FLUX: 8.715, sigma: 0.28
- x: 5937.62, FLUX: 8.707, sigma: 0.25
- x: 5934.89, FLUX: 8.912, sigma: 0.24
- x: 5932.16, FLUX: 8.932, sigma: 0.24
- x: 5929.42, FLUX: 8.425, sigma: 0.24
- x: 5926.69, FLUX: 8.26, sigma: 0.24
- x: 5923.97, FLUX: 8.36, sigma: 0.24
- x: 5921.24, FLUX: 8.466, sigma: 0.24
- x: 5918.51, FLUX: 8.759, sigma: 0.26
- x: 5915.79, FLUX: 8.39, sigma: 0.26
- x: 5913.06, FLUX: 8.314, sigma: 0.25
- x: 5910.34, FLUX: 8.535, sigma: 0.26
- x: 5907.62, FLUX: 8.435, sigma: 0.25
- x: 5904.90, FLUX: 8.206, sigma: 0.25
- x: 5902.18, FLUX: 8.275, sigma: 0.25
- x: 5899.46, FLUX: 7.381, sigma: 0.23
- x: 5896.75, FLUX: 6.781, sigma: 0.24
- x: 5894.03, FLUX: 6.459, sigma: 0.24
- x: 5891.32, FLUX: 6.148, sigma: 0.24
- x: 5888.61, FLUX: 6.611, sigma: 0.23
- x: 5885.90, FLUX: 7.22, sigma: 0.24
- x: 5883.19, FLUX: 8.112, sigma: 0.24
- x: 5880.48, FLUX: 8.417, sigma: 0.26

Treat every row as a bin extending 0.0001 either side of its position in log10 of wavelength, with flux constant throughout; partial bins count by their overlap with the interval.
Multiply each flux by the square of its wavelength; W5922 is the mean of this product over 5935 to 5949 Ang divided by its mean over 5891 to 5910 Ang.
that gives 1.20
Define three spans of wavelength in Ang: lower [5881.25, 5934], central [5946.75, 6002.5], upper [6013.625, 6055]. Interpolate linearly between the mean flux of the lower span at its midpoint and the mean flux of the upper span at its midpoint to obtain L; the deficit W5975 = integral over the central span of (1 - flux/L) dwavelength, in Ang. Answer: -2.0 Ang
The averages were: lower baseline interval 7.91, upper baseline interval 8.68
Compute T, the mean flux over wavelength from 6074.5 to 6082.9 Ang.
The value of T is 8.69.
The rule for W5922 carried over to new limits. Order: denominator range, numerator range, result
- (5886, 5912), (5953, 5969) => 1.20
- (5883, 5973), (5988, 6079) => 1.08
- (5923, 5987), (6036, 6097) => 1.05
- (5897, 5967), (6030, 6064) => 1.06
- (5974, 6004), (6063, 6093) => 1.05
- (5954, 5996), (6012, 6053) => 1.03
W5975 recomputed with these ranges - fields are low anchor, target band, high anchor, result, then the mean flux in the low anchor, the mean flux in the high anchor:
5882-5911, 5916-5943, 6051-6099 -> -3.34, 7.44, 8.71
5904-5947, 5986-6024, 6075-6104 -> 0.50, 8.59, 8.61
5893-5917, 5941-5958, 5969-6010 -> -1.13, 7.88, 8.51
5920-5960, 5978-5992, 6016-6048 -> 0.62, 8.67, 8.61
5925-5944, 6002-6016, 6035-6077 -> 0.62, 8.7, 8.8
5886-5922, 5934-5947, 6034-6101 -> -1.49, 7.72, 8.72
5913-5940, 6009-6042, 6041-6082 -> 0.85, 8.57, 8.8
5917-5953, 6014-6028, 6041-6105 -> 0.39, 8.71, 8.72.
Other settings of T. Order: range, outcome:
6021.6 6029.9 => 8.47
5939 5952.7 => 8.89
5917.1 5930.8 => 8.45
